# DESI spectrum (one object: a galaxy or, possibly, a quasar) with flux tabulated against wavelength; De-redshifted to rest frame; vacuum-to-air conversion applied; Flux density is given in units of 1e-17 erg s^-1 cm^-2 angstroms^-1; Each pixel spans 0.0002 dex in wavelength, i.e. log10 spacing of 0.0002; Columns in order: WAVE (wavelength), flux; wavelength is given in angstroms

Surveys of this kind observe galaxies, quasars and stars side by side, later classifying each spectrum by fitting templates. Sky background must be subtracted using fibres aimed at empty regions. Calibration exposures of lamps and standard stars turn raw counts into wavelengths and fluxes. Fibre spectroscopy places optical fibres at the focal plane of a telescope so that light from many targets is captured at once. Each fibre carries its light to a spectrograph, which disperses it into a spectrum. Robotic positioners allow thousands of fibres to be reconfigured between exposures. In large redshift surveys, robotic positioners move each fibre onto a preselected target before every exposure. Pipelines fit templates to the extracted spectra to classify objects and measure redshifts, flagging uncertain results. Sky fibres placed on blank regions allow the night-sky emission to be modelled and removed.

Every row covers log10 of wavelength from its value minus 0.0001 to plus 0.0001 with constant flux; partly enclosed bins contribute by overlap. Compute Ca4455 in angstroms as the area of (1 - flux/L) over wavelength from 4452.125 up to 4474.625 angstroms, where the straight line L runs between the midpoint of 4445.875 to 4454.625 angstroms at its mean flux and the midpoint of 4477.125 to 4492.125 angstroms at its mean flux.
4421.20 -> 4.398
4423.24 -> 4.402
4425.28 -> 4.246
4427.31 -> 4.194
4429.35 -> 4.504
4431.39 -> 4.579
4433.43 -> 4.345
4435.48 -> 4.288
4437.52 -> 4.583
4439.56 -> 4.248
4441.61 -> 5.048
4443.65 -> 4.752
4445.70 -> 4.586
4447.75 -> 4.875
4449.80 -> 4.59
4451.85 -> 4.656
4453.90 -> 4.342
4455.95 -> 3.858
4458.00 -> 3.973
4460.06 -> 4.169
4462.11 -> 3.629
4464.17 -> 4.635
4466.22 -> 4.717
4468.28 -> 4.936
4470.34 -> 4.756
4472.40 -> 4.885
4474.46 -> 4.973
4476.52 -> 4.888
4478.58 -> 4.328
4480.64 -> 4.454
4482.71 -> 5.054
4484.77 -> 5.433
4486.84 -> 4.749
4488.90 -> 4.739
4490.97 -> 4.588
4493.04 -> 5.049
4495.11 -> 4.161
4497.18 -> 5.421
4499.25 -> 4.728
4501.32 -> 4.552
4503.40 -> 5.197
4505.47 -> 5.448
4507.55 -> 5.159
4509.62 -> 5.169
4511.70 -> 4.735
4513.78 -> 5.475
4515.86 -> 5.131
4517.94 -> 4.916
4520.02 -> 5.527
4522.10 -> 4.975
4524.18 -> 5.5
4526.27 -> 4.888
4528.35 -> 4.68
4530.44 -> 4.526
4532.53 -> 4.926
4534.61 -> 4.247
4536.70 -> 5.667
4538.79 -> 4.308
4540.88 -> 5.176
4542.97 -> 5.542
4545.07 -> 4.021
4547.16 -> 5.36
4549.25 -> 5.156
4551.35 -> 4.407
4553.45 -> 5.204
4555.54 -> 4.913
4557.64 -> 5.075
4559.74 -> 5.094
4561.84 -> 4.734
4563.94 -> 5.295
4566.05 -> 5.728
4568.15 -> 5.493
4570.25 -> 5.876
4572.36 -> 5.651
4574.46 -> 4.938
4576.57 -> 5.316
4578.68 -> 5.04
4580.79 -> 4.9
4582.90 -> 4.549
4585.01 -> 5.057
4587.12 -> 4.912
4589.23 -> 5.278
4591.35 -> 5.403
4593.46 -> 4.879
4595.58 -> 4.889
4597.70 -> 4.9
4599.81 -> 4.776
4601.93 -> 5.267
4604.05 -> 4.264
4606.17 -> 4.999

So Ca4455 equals 1.2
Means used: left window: 4.62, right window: 4.77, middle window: 4.43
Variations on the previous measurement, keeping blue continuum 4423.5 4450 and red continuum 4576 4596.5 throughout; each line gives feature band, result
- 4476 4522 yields -2.2 angstroms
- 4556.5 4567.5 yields -0.6 angstroms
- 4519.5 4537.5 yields -0.5 angstroms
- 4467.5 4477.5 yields -0.5 angstroms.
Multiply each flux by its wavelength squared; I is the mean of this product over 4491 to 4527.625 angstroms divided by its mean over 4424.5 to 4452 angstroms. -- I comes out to 1.15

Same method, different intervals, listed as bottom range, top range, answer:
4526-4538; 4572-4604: 1.07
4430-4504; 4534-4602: 1.14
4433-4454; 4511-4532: 1.14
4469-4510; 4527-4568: 1.04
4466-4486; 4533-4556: 1.04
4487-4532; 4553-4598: 1.06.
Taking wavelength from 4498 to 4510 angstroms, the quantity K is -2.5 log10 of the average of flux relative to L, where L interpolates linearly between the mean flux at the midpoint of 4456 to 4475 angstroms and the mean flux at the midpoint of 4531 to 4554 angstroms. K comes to -0.08 mag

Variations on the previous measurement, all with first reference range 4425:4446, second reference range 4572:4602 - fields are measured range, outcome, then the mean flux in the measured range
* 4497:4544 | -0.05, 5.03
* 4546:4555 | -0.03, 5.02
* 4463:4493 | -0.04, 4.8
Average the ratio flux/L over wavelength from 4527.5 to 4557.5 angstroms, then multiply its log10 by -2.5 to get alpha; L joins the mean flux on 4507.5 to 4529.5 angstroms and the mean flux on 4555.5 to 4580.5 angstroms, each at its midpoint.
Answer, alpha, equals 0.07 mag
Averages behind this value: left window 5.1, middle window 4.87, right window 5.26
